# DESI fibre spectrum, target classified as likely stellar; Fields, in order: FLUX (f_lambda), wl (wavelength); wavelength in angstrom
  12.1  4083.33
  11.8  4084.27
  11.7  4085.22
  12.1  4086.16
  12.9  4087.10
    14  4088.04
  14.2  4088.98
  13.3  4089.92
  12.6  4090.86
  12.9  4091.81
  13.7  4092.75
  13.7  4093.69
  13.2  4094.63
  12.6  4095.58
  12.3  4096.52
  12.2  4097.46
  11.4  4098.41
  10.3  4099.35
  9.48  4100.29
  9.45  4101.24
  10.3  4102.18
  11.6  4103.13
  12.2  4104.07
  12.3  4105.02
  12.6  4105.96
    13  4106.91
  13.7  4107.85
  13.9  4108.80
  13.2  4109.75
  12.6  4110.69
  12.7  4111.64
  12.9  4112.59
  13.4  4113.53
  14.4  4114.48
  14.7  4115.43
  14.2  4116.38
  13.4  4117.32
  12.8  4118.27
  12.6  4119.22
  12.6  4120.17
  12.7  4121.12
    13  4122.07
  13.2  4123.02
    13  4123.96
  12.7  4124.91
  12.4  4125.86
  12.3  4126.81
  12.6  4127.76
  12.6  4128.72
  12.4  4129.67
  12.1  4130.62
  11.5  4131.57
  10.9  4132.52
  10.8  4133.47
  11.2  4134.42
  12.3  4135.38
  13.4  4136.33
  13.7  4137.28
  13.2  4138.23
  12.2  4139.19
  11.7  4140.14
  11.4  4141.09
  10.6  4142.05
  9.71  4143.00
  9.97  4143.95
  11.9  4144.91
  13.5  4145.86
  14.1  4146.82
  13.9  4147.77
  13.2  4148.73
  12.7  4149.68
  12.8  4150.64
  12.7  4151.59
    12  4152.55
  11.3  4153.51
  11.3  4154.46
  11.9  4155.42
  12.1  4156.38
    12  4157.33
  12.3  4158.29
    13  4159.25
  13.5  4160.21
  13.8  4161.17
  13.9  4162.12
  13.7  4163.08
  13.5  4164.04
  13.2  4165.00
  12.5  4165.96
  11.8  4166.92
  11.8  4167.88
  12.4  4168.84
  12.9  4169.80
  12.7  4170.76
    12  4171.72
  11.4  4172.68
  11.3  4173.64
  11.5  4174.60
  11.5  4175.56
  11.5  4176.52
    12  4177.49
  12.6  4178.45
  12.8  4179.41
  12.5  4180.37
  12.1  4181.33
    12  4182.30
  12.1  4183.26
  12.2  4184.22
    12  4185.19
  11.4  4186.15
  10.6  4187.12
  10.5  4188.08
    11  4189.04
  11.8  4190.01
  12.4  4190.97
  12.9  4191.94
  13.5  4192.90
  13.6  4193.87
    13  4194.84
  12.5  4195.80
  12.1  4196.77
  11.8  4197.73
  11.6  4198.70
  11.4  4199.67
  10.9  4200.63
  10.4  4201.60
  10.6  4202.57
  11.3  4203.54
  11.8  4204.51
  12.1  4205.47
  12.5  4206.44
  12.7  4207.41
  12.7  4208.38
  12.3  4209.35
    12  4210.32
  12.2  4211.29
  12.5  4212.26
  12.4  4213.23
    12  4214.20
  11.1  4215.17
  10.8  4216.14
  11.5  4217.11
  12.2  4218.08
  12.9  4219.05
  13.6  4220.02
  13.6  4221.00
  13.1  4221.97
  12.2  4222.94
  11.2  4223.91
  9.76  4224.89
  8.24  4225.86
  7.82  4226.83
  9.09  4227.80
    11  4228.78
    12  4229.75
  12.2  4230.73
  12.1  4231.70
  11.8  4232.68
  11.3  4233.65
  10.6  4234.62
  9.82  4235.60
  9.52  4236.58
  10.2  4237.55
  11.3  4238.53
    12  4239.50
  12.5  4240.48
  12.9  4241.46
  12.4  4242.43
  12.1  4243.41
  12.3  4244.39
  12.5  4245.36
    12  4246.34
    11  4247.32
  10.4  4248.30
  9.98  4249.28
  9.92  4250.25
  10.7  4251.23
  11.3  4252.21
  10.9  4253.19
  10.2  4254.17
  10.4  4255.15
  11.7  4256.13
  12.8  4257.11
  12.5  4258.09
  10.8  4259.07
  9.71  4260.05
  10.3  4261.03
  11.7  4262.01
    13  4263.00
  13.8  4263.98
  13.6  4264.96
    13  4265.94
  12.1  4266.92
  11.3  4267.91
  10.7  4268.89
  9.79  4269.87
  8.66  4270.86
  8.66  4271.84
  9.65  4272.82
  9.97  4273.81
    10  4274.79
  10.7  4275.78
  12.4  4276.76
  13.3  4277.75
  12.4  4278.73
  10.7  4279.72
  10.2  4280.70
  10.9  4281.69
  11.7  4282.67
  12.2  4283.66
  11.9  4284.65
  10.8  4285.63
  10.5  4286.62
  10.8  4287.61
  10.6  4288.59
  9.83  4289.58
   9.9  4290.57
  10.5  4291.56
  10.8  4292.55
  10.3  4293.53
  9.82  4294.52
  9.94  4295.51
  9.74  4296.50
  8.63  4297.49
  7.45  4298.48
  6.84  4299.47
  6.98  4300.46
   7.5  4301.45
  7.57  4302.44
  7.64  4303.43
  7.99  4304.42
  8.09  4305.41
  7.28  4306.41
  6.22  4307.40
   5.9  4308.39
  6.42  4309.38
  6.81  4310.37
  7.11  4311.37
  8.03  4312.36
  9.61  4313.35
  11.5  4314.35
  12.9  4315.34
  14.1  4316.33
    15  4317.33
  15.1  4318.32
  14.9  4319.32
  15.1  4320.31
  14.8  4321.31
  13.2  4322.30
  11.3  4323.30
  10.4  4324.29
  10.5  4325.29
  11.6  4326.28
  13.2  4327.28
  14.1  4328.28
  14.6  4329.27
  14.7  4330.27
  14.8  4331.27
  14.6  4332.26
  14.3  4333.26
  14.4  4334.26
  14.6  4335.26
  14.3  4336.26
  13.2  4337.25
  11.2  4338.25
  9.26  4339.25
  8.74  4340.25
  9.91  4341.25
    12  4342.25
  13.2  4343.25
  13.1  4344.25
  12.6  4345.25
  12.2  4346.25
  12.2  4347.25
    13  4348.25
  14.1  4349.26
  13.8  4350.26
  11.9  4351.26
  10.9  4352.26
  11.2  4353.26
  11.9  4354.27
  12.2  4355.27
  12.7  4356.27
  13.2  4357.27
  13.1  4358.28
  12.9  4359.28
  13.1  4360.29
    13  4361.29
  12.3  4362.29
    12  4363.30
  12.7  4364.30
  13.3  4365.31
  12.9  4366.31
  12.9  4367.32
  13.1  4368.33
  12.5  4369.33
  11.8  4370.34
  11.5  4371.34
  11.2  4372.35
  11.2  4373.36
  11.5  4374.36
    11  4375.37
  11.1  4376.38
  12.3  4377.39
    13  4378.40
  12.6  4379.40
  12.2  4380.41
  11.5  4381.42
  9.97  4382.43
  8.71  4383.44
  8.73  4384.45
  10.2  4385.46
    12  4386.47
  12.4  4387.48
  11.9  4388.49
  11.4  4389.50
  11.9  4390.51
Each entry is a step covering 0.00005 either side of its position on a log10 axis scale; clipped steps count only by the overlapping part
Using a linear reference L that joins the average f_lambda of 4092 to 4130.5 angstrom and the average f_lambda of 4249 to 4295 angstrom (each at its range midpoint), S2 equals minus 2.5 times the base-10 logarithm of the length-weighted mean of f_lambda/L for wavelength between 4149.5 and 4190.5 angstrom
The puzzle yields -0.02 mag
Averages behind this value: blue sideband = 12.6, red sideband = 11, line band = 12.2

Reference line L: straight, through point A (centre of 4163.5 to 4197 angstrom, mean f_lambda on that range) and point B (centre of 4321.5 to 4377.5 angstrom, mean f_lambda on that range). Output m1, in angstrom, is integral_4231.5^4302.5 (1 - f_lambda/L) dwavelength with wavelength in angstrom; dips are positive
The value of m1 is 8.69 angstrom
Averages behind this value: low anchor 12.2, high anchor 12.5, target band 10.8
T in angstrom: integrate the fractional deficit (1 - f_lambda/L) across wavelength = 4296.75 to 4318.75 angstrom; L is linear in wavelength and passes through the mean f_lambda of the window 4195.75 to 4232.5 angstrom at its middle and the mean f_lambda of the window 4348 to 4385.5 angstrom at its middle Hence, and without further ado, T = 5.6 angstrom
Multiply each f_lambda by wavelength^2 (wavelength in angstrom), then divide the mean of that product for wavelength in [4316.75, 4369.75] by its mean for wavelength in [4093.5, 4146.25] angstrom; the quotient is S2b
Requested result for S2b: 1.2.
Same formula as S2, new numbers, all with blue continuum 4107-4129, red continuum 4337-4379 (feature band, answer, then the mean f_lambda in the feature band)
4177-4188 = 0.08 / 12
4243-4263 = 0.13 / 11.2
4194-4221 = 0.07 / 12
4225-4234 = 0.20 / 10.6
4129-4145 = 0.12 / 11.7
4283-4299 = 0.21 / 10.2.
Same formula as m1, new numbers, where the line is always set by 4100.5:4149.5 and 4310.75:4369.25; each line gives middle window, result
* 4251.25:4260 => 0.9 angstrom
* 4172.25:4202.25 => 1.5 angstrom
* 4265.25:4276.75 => 1.8 angstrom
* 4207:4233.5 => 1.9 angstrom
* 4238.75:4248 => 0.3 angstrom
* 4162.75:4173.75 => 0.0 angstrom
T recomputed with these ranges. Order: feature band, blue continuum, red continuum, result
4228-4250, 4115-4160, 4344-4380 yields 1.8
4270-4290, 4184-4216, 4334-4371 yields 2.3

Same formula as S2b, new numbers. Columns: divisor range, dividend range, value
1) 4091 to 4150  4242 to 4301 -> 0.93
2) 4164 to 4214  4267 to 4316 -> 0.84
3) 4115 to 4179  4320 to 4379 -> 1.11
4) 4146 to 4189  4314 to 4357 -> 1.13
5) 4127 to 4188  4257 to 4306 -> 0.90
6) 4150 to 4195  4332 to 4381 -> 1.10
